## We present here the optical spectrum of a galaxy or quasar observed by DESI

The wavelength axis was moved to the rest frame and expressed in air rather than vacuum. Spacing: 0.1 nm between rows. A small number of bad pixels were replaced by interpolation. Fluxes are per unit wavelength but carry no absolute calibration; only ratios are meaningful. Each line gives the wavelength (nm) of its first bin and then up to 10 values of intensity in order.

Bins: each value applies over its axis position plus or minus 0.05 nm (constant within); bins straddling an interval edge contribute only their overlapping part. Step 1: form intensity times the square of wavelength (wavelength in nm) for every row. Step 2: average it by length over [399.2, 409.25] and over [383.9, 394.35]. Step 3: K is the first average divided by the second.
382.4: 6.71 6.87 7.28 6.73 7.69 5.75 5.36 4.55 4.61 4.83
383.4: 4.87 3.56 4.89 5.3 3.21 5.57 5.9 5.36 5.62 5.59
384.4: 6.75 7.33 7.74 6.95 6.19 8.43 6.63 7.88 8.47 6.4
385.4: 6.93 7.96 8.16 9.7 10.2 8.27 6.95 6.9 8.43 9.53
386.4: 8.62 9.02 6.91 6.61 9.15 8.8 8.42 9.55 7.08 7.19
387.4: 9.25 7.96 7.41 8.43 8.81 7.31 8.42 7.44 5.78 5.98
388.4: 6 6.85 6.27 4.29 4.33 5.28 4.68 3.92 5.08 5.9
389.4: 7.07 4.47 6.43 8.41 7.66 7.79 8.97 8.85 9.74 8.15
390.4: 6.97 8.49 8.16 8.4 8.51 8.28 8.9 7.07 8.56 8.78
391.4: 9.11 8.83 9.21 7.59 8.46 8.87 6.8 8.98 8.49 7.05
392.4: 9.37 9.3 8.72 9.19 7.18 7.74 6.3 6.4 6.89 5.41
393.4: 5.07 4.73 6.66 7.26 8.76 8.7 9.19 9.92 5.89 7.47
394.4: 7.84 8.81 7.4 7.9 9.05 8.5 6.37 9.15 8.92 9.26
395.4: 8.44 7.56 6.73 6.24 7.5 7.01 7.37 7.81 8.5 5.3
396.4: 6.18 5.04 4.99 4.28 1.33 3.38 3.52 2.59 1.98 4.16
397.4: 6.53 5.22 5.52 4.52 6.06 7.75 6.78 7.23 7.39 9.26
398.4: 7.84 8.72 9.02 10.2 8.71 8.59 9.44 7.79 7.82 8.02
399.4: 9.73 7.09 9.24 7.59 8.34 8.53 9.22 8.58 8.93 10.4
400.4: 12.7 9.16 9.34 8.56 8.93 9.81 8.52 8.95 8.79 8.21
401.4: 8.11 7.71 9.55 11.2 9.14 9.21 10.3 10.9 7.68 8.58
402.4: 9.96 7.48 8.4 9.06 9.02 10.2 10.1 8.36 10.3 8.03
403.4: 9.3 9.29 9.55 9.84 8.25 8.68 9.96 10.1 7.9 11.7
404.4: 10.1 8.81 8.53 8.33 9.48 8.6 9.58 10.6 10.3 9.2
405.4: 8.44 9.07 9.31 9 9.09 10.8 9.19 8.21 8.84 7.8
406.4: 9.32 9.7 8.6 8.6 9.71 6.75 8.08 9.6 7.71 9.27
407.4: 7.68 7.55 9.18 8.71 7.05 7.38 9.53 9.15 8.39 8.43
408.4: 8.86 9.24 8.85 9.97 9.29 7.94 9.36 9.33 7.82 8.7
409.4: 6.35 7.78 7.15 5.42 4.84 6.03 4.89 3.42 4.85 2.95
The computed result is 1.29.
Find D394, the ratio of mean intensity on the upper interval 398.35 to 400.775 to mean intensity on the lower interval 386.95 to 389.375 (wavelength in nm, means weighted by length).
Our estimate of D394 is 1.3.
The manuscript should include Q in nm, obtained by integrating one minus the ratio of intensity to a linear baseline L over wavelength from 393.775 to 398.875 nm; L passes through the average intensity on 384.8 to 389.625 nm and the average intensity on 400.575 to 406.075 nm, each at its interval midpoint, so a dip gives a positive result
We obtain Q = 0.87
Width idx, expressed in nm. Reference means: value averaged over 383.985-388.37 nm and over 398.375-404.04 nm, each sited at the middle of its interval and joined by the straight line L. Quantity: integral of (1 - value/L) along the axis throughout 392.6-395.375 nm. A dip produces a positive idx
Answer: 0.239 nm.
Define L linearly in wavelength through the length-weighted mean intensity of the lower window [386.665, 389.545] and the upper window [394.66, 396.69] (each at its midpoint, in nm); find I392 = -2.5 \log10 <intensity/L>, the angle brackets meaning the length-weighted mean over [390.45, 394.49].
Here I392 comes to -0.12 mag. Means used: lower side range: 6.82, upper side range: 7.33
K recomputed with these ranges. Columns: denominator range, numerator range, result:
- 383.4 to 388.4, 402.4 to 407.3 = 1.37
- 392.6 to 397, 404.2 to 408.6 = 1.34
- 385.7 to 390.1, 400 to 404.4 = 1.37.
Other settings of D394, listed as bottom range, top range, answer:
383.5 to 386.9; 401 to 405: 1.28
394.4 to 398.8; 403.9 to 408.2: 1.33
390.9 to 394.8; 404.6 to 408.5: 1.12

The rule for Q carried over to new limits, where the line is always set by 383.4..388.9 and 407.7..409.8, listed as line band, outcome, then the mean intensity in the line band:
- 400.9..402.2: -0.22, 9.18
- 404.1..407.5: -0.40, 9.02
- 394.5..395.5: -0.10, 8.32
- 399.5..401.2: -0.28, 9.1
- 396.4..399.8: 0.49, 6.61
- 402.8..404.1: -0.22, 9.34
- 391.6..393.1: -0.14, 8.12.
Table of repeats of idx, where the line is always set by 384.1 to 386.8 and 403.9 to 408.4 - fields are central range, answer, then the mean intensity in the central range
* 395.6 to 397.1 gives 0.50 nm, 5.54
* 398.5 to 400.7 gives -0.11 nm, 8.96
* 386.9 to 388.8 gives 0.11 nm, 7.32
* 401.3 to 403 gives -0.09 nm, 9.16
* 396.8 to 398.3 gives 0.57 nm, 5.2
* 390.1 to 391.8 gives -0.10 nm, 8.44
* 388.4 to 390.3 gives 0.34 nm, 6.48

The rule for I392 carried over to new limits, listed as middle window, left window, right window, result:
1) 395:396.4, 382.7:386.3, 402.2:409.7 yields 0.03 mag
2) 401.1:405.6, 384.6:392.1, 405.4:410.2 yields -0.15 mag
